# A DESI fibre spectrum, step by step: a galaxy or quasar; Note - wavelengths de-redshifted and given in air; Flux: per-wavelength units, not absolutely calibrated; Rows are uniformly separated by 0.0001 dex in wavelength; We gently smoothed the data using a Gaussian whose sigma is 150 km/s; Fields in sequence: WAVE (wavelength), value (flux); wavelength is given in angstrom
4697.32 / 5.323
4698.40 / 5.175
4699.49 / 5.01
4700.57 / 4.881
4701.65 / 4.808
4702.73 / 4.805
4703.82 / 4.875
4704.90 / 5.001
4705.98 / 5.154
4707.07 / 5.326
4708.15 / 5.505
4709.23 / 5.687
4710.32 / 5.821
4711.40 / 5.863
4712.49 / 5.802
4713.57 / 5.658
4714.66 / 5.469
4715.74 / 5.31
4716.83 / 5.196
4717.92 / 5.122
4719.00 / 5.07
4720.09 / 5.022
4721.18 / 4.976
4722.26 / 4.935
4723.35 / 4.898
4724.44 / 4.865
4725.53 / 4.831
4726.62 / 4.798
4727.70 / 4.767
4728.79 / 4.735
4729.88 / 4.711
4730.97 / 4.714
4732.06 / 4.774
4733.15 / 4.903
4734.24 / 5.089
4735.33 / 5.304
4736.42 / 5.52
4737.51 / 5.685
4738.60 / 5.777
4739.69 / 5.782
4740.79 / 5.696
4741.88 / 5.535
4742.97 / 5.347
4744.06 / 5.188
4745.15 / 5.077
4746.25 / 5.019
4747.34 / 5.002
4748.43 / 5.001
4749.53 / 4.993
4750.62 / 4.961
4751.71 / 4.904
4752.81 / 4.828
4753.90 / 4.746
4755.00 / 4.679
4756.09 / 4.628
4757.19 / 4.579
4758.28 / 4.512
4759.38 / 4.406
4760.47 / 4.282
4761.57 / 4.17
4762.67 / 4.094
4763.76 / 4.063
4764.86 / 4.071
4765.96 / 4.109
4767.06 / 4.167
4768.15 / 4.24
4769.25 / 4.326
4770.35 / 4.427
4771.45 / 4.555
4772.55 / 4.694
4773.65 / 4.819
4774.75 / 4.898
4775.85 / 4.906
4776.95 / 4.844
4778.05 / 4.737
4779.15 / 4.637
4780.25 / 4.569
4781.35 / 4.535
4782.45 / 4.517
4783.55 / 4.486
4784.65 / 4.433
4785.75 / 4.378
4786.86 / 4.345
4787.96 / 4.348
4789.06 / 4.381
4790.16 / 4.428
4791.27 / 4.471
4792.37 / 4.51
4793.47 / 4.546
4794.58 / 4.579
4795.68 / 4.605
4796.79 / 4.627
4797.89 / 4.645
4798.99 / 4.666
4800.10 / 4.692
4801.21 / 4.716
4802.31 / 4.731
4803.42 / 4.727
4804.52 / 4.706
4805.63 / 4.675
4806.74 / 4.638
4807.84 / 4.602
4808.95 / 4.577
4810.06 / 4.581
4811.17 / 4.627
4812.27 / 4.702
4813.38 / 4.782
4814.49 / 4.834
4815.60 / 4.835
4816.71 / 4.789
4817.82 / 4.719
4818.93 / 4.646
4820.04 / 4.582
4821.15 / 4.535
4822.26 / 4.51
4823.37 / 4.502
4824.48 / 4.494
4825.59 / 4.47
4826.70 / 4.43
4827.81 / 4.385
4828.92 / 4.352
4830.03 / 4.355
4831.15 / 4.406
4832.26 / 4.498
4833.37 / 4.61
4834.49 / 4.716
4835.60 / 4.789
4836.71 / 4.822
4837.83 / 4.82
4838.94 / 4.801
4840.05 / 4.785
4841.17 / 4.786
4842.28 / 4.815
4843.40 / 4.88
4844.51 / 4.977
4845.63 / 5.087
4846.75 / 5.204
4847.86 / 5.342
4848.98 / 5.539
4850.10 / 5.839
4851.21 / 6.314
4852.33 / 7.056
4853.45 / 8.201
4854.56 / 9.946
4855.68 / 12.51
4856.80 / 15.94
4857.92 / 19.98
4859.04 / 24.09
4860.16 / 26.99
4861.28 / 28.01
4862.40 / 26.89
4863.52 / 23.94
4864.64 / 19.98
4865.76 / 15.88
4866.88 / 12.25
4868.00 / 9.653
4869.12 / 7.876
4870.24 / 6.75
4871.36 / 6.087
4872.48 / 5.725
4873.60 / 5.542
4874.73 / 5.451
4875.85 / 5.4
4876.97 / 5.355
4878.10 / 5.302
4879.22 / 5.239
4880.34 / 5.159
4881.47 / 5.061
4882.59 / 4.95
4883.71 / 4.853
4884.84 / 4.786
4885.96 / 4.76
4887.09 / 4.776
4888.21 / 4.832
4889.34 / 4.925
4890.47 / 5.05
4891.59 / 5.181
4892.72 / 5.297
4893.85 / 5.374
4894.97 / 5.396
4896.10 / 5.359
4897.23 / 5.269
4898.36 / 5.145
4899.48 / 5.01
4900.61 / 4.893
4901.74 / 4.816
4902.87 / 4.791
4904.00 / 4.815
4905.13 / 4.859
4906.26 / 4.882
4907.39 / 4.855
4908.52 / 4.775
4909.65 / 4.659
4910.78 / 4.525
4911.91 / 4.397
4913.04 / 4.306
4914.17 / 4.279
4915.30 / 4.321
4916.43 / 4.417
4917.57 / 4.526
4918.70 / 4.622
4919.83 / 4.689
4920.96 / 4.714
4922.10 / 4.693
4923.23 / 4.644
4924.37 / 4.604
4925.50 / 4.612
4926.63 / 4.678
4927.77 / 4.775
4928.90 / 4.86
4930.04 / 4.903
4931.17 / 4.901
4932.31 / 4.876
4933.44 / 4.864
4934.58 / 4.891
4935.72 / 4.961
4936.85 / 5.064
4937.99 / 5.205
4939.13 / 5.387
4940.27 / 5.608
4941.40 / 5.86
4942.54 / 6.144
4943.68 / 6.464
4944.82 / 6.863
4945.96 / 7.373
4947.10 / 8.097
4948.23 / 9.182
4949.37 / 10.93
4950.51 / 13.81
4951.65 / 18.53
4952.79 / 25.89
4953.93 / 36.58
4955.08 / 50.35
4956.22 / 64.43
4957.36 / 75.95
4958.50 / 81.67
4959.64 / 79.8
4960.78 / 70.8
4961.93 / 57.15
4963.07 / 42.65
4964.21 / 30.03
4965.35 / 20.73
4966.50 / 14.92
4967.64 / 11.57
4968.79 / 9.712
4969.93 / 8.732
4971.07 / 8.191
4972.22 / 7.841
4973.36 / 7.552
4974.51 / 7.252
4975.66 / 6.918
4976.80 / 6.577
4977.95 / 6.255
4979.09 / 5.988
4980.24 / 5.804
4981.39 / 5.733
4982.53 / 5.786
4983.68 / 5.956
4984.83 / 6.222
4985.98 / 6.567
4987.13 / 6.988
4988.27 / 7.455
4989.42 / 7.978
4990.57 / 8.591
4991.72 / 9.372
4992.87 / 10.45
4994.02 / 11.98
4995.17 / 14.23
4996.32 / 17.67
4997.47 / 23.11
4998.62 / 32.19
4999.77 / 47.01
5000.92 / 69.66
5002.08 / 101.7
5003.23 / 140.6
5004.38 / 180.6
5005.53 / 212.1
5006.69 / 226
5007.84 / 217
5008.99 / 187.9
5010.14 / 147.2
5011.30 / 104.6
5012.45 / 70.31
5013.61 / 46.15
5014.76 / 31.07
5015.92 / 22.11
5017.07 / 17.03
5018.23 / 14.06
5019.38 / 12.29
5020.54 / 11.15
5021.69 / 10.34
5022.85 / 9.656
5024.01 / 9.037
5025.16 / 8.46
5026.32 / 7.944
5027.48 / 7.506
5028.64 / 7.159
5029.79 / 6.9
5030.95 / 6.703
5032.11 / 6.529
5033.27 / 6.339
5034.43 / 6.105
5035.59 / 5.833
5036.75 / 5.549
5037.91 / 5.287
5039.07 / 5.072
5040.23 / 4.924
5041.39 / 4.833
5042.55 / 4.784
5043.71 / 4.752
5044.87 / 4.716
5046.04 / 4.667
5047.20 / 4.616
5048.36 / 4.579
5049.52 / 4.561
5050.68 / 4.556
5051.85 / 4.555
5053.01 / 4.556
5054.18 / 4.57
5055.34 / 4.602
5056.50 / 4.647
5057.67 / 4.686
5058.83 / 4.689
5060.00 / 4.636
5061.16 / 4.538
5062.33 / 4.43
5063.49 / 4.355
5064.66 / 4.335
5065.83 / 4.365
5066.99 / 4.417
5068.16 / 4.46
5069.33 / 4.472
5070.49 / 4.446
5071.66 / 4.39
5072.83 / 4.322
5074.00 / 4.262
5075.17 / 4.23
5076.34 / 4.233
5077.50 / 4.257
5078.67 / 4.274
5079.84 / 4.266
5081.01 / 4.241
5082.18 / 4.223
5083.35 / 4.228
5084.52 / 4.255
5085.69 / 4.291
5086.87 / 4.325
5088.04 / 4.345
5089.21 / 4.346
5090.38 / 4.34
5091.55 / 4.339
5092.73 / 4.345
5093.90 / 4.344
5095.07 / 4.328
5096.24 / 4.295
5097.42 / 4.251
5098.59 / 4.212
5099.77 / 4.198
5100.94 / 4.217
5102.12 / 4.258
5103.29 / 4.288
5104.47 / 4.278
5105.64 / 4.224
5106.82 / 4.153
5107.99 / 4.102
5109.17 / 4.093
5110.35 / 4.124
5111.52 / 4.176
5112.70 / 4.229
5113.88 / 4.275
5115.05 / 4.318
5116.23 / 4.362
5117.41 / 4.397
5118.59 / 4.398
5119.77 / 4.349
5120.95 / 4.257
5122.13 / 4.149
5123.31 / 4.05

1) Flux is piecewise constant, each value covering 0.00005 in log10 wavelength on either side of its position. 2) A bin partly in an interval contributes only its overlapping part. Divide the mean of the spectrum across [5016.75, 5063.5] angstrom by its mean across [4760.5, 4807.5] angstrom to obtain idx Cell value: 1.43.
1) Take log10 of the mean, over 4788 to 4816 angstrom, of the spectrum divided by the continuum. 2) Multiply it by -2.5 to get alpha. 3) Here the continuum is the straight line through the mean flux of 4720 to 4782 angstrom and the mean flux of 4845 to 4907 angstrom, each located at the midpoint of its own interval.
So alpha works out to 0.34 mag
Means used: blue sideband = 4.81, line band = 4.63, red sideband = 8.58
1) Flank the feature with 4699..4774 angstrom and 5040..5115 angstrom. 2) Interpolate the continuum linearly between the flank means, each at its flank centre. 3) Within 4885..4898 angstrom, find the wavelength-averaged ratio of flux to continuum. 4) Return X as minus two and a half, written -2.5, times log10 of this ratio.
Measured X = -0.090 mag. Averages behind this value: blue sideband 4.95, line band 5.1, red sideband 4.39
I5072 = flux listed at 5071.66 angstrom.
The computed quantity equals 4.39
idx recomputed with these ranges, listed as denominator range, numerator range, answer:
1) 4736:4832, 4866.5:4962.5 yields 2.48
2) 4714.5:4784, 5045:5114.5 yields 0.90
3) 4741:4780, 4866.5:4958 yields 1.84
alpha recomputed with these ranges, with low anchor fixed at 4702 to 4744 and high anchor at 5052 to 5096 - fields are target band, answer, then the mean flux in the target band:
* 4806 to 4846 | 0.071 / 4.66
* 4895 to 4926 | 0.010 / 4.73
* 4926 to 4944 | -0.105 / 5.2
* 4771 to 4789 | 0.108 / 4.6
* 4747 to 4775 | 0.133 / 4.54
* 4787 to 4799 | 0.121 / 4.52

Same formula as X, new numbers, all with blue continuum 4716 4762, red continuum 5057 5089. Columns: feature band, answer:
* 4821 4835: 0.08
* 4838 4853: -0.12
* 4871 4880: -0.16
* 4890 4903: -0.10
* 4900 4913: -0.01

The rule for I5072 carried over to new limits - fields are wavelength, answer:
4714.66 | 5.469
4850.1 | 5.839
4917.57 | 4.526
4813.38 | 4.782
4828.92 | 4.352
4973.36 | 7.552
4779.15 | 4.637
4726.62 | 4.798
